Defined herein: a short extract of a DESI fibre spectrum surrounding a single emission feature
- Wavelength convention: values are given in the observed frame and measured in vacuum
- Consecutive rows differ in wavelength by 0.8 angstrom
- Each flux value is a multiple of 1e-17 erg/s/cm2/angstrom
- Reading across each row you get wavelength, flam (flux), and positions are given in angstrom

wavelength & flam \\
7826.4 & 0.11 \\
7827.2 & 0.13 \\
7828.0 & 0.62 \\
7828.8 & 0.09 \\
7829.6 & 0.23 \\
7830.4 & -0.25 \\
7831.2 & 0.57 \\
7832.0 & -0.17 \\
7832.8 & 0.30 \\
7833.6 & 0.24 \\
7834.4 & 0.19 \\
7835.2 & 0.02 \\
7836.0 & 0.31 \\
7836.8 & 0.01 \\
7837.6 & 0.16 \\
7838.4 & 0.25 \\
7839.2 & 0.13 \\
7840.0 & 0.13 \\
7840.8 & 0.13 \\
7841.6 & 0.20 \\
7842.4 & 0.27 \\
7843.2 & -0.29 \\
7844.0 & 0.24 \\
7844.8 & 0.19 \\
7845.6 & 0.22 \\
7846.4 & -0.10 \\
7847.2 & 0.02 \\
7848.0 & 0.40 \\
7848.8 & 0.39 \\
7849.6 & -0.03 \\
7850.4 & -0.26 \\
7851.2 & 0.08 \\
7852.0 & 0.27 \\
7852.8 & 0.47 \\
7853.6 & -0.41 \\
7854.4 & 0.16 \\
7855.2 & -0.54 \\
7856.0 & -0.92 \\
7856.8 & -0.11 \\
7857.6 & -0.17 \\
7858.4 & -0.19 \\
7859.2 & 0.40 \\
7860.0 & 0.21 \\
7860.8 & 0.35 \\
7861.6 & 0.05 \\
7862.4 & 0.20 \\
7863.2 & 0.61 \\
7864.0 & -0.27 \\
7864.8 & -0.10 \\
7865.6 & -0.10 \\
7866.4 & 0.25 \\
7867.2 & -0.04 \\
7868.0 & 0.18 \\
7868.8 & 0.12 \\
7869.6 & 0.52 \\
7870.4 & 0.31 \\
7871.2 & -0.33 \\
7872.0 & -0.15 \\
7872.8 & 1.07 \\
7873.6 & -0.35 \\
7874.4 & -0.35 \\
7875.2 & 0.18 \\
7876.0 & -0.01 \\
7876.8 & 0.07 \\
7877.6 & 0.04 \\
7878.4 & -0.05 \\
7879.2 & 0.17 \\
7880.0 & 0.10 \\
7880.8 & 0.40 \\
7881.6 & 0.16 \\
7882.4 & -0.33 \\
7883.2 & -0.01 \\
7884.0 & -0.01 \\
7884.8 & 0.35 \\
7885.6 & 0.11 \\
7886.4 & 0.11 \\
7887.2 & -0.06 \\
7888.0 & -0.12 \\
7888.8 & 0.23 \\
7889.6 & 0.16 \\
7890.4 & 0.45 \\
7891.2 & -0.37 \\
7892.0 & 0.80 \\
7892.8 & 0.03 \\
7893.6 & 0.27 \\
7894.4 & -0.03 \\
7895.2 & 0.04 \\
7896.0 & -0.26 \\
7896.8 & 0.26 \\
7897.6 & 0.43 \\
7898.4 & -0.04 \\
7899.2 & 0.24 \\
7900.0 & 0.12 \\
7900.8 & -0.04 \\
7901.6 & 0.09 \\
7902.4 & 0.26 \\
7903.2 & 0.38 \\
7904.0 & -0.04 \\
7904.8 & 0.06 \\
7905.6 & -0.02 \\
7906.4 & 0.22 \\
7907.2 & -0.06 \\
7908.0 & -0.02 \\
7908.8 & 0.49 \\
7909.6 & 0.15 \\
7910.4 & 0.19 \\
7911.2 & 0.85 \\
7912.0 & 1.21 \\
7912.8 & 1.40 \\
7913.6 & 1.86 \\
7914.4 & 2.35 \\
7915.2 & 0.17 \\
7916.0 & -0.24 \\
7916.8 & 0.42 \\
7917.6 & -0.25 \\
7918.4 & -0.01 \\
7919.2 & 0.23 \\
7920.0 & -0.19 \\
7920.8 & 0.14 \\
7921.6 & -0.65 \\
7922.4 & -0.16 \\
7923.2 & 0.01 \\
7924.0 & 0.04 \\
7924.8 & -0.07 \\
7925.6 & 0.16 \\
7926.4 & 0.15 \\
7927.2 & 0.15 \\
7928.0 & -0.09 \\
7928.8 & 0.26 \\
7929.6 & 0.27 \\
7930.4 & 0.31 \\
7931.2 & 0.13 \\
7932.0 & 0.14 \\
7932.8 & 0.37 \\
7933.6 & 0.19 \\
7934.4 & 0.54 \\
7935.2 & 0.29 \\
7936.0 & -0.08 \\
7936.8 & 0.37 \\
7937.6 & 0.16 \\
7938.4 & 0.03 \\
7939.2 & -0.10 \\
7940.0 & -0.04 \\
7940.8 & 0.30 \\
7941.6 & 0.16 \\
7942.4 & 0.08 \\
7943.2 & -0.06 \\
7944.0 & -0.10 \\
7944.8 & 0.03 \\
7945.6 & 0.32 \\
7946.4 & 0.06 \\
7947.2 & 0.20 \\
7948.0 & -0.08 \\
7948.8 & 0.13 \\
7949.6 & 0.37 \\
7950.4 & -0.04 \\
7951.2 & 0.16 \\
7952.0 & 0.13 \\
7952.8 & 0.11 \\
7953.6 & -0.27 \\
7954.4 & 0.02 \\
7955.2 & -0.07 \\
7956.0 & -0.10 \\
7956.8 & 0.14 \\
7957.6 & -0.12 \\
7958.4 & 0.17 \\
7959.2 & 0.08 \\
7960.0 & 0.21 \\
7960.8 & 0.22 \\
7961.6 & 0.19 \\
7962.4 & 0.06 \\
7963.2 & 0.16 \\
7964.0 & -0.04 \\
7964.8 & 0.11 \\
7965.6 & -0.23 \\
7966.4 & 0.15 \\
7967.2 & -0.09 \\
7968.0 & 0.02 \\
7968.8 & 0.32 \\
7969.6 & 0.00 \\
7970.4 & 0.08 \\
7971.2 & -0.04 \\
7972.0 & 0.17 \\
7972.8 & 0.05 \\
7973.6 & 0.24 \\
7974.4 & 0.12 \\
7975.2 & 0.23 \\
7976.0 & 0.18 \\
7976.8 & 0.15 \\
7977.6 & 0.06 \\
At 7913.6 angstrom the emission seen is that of H-beta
